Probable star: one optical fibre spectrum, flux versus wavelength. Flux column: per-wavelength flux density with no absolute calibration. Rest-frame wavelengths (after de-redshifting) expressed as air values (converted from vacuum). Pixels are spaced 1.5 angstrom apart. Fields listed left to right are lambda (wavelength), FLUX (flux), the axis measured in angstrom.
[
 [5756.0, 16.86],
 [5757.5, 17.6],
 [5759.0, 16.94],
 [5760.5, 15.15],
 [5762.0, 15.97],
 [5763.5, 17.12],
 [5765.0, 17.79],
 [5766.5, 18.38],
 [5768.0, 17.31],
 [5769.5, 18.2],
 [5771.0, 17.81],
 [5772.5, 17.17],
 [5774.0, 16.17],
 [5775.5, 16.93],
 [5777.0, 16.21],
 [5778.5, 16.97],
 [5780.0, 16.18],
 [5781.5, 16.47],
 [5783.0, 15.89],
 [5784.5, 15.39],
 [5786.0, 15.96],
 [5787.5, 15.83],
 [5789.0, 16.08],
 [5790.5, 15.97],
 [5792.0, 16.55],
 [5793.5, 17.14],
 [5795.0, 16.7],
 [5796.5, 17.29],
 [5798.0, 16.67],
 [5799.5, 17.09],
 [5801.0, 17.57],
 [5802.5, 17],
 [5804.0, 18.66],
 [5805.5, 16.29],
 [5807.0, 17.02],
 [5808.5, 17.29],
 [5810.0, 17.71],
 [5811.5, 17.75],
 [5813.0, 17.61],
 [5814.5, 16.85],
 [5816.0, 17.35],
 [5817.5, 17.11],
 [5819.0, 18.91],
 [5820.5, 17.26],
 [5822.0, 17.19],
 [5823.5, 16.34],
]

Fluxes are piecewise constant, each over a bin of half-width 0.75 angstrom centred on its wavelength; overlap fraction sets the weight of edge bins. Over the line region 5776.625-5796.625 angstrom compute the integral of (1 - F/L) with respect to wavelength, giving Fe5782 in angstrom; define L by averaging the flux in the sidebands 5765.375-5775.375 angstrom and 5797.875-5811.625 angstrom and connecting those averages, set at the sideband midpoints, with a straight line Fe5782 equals 1.3 angstrom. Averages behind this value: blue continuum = 17.5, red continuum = 17.3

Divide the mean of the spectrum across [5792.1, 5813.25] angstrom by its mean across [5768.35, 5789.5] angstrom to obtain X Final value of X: 1.04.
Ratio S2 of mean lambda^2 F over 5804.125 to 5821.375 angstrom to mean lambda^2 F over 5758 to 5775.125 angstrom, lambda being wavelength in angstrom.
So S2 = 1.04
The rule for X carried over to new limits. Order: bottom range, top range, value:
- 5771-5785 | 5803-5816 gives 1.06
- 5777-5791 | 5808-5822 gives 1.09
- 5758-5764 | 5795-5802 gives 1.05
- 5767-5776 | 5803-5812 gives 1.01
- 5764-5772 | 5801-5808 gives 0.97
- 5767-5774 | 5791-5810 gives 0.98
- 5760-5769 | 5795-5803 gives 1.00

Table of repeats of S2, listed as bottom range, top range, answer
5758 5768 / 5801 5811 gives 1.04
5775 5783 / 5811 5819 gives 1.07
